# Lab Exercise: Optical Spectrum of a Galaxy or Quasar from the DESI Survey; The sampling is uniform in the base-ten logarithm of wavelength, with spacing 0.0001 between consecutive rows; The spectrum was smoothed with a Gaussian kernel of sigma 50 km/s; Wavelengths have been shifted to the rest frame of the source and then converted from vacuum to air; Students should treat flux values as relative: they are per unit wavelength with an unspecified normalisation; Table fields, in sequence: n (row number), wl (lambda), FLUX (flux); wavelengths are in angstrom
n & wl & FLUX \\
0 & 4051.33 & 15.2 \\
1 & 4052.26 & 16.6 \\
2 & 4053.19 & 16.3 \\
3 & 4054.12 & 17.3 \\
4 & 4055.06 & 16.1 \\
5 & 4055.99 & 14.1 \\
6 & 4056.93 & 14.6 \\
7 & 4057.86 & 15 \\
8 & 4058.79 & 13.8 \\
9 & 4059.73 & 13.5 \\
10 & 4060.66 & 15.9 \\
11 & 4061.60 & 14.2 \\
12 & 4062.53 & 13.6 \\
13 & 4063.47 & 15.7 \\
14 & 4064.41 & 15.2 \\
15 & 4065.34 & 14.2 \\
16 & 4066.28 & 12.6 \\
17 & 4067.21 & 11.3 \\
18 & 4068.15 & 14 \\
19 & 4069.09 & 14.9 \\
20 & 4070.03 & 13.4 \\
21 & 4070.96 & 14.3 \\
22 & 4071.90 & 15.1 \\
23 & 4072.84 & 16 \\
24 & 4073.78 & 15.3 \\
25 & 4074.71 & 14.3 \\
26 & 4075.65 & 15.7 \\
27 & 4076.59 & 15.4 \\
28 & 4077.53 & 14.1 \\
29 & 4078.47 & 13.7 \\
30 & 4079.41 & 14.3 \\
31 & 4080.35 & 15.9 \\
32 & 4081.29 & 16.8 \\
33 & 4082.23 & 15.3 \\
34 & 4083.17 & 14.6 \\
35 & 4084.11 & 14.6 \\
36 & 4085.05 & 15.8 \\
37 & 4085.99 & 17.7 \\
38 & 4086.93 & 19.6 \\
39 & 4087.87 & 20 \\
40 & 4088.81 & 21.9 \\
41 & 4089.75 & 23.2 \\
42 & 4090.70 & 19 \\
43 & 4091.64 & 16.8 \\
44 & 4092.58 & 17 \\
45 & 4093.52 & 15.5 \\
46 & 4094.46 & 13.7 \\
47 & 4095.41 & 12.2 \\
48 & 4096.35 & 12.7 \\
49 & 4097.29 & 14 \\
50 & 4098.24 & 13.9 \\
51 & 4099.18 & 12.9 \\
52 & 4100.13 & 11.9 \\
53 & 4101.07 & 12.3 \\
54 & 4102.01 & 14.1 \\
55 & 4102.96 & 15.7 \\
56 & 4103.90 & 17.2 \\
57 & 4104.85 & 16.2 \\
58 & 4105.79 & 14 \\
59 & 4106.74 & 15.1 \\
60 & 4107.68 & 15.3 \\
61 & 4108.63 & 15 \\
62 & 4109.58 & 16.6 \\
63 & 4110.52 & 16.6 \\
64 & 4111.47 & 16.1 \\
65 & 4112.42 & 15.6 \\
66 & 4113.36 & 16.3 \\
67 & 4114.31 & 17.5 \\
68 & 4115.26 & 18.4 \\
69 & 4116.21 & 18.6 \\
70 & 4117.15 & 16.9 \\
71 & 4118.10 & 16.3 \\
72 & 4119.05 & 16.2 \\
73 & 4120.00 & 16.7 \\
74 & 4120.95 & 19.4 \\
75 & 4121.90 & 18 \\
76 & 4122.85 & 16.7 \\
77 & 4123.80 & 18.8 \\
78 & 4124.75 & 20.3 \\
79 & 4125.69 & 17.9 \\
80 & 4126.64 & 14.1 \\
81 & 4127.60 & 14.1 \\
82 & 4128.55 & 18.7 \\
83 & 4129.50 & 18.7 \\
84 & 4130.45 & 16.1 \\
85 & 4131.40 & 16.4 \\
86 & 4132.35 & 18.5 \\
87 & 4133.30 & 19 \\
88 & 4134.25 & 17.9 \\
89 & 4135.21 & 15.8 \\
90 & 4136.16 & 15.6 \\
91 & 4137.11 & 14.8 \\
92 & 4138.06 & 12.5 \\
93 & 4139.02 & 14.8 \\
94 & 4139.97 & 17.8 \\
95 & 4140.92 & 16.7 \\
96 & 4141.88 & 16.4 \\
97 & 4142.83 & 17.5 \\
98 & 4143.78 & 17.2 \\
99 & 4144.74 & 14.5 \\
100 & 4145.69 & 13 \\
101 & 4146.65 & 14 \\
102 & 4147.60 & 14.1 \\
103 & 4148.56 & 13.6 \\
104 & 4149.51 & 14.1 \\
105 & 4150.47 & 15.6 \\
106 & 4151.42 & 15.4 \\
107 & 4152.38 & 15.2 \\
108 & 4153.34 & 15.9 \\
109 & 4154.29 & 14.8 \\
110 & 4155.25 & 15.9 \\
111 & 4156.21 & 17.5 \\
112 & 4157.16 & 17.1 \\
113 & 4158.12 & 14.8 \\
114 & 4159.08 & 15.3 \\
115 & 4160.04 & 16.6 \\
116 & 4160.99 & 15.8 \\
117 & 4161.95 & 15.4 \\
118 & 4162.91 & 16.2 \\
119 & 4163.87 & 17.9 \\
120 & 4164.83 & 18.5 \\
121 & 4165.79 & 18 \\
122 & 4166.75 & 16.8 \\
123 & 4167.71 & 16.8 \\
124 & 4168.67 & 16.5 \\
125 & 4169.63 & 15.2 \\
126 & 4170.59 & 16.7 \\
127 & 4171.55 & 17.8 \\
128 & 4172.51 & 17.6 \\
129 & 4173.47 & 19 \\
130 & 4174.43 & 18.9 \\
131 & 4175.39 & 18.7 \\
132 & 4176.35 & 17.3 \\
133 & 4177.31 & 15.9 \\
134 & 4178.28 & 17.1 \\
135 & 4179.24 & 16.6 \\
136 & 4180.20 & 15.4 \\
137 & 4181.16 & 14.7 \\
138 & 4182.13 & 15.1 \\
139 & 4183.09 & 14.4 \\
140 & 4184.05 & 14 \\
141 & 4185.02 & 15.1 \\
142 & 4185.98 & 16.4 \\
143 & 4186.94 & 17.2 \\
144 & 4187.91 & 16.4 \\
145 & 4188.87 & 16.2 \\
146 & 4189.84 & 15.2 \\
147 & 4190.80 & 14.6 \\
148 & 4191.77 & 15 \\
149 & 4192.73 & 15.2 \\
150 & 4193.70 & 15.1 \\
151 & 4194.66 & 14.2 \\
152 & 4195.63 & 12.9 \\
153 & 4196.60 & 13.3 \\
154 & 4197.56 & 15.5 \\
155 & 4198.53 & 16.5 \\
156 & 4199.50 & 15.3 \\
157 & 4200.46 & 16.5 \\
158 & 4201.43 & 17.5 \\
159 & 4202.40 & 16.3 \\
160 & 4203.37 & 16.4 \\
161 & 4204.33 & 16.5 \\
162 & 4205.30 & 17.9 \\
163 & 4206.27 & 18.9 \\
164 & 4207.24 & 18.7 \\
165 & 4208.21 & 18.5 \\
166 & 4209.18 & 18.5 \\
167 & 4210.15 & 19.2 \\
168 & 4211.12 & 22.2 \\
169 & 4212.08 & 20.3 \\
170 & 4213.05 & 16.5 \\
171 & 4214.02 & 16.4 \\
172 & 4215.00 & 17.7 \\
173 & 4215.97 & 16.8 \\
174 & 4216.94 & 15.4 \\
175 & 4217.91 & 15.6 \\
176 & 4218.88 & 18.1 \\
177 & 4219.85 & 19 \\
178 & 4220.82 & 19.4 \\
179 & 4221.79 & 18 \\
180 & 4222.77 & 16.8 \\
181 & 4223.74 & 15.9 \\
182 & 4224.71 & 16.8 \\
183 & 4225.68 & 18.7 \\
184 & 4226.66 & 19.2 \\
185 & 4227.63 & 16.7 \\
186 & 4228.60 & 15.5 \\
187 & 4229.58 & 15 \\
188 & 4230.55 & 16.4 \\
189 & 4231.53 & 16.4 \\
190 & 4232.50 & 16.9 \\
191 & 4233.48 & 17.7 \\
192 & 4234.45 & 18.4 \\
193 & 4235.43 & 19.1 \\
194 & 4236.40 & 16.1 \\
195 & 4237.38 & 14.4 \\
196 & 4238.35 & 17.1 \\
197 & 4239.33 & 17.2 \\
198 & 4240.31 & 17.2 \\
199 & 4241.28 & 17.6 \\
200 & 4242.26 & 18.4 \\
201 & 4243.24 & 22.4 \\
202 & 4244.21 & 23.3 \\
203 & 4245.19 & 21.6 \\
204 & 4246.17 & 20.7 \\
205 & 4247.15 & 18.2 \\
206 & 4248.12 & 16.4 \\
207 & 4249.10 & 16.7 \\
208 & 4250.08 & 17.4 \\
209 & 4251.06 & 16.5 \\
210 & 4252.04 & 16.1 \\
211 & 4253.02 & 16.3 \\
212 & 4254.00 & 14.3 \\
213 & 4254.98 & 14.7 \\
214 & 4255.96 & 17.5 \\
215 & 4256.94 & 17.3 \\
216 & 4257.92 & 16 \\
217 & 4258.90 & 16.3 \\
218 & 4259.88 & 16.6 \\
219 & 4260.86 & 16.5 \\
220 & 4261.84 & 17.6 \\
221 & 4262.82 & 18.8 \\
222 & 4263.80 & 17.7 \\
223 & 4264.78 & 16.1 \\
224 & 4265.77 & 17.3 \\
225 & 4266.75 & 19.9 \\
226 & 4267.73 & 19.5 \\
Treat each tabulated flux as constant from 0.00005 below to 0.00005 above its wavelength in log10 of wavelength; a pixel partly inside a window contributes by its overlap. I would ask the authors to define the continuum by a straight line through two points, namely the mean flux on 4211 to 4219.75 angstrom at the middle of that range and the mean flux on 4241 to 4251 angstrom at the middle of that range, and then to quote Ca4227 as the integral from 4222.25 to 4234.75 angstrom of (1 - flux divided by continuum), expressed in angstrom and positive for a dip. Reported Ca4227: 0.9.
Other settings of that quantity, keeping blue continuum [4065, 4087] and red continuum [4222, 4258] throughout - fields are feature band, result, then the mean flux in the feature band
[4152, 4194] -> 0.21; 16.3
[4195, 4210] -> 0.15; 16.6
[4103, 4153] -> -2.02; 16.3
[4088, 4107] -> -0.44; 15.5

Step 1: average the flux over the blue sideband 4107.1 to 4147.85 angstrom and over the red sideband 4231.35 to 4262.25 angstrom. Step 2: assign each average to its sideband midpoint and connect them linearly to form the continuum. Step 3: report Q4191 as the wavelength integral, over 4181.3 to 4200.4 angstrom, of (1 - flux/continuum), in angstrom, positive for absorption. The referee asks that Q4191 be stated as 2.1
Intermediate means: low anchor 16.6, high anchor 17.5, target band 15.2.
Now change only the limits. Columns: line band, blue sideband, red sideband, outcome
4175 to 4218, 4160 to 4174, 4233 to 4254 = 2.3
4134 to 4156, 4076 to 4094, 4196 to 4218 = 2.2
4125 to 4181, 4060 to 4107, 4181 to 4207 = -2.9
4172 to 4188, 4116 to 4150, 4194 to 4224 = 0.4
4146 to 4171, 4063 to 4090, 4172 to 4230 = 0.7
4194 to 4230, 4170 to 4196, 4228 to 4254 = -0.6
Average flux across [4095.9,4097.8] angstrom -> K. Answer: 13.3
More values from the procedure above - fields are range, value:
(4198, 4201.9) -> 16.4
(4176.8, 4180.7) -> 16.3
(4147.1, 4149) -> 13.9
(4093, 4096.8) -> 13.6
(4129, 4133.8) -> 17.8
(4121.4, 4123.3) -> 17.4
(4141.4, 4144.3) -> 17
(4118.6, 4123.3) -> 17.4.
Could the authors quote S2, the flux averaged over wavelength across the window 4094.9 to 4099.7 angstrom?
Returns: 13.1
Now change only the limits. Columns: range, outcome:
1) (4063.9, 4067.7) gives 13.4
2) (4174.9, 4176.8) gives 18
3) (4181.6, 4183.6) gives 14.7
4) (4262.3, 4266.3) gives 17.5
